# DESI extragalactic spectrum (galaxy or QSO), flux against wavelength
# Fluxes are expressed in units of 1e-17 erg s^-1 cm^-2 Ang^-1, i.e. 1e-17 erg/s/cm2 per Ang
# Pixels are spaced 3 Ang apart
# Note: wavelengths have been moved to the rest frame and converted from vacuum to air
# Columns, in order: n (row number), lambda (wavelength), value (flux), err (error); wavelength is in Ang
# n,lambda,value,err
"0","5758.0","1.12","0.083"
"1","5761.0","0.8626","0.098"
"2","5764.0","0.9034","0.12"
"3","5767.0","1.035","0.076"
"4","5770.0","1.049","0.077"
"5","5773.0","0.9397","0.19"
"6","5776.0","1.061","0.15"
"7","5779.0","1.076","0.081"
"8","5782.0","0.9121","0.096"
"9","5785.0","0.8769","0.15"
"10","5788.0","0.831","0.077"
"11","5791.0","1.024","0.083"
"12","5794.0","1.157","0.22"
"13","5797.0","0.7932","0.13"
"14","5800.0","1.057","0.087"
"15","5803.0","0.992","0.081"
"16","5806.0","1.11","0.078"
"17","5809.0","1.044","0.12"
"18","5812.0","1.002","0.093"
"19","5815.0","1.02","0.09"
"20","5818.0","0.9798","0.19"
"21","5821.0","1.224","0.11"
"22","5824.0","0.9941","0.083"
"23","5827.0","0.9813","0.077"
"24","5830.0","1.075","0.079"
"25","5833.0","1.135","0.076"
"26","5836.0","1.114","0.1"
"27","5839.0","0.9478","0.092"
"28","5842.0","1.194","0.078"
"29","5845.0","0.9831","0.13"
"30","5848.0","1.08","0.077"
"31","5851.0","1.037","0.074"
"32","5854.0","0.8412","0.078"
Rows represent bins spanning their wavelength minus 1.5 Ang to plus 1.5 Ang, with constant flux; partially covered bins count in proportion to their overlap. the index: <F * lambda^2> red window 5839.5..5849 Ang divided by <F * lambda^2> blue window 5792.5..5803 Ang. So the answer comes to 1.09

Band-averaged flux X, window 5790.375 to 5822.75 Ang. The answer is 1.04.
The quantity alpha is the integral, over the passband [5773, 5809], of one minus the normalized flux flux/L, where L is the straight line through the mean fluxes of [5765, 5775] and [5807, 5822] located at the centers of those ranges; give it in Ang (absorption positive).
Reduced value 1.3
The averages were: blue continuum 1.01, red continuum 1.05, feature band 0.99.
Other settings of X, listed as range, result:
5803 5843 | 1.06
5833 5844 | 1.09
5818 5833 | 1.07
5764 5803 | 0.982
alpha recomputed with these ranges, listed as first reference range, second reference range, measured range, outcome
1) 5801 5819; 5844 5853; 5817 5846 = -1.1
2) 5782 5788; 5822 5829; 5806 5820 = -0.9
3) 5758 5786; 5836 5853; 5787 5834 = -0.5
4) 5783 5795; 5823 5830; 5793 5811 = -0.8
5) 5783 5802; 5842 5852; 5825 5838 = -0.5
